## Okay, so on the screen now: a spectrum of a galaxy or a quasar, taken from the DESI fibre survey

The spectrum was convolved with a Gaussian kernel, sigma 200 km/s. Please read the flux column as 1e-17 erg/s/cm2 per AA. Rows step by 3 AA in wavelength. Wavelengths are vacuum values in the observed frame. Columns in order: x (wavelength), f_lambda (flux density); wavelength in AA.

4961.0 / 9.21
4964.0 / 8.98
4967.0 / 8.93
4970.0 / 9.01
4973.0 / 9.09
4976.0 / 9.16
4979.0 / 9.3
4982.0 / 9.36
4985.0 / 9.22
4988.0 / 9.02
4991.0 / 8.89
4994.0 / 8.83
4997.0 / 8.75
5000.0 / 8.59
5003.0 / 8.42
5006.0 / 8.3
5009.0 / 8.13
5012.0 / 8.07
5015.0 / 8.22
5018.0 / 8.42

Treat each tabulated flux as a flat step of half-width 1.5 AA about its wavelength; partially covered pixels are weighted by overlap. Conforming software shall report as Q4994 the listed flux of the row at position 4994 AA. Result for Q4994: 8.83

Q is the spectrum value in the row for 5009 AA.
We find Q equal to 8.13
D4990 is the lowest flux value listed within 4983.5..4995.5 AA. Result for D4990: 8.83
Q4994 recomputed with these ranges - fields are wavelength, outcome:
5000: 8.59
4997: 8.75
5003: 8.42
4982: 9.36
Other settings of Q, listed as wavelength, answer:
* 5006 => 8.3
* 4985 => 9.22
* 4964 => 8.98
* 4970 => 9.01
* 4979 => 9.3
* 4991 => 8.89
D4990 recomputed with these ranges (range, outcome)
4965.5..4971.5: 8.93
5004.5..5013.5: 8.07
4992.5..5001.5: 8.59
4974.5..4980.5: 9.16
